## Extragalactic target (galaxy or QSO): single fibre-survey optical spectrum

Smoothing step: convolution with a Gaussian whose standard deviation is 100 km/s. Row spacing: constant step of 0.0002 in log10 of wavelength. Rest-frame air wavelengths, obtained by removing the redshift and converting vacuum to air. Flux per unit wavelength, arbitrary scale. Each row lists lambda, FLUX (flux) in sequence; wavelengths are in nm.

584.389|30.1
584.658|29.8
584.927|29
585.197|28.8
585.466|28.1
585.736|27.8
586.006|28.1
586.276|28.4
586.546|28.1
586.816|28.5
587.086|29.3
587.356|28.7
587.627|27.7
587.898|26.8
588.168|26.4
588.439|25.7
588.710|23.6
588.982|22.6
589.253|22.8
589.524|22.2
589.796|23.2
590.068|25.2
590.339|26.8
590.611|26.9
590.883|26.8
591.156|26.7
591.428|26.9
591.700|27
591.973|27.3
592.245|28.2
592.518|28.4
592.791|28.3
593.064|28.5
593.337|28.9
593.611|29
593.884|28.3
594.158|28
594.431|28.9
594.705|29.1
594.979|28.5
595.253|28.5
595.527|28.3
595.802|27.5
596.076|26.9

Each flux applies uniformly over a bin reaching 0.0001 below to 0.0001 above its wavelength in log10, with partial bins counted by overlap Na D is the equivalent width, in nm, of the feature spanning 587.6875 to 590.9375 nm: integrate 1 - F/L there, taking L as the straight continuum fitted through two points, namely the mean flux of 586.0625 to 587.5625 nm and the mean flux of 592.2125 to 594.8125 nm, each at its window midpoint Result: 0.41 nm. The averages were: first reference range 28.5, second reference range 28.6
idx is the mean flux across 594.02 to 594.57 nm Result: 28.5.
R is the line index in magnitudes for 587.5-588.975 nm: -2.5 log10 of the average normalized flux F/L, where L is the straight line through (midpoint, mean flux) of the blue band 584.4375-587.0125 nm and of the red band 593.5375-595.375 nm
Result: 0.11 mag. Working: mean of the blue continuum 28.6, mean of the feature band 25.7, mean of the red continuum 28.6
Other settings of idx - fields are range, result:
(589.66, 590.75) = 25.5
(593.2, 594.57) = 28.6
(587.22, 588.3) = 27.4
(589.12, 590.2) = 23.3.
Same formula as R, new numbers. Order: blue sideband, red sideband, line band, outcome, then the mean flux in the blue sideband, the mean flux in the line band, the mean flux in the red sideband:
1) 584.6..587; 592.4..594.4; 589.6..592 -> 0.093 mag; 28.5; 26.2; 28.5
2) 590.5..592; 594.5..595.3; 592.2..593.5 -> -0.030 mag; 26.9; 28.5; 28.7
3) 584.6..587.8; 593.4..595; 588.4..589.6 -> 0.222 mag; 28.5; 23.3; 28.7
